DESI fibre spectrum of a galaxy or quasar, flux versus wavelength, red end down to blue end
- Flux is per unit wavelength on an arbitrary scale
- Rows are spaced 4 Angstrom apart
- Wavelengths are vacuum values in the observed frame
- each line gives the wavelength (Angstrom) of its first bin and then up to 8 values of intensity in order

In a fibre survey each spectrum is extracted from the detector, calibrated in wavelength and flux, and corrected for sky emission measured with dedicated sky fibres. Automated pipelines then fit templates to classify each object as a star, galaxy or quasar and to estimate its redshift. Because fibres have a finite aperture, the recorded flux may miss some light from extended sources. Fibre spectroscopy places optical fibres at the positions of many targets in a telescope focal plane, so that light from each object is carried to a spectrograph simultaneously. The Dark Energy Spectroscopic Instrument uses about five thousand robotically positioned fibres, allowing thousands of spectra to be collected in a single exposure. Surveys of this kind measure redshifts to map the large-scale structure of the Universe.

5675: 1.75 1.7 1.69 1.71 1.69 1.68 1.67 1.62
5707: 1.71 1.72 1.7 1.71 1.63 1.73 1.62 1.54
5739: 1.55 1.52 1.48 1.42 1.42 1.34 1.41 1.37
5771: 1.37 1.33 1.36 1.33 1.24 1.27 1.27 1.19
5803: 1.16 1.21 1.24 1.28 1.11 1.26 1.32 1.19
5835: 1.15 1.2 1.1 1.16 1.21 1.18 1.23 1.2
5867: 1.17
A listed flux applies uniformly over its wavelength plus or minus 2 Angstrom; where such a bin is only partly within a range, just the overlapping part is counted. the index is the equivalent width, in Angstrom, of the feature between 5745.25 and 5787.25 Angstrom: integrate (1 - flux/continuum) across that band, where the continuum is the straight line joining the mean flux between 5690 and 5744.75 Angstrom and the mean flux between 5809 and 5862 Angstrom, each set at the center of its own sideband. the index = 2.6 Angstrom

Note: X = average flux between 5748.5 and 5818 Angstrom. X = 1.3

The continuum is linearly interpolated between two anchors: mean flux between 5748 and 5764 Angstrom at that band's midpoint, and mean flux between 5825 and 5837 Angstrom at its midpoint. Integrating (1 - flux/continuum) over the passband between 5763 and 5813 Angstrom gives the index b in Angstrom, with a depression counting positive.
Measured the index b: 1.6 Angstrom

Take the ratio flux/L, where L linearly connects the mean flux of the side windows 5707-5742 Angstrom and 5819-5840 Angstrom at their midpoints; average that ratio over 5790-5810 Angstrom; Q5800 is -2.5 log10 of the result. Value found 0.10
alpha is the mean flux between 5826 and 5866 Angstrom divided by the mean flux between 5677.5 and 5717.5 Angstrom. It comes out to 0.7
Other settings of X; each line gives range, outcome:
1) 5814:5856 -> 1.19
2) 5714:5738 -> 1.65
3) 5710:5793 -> 1.48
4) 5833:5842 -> 1.17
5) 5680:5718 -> 1.69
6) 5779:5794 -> 1.29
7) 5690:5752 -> 1.63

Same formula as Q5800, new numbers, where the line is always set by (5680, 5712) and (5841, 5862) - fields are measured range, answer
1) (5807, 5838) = 0.05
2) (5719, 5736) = -0.04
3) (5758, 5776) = 0.07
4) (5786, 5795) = 0.10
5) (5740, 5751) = 0.02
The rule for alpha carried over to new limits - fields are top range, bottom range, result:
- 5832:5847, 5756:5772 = 0.84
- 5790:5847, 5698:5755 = 0.75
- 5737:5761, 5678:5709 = 0.86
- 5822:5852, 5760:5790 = 0.89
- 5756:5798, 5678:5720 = 0.79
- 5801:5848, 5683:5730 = 0.71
